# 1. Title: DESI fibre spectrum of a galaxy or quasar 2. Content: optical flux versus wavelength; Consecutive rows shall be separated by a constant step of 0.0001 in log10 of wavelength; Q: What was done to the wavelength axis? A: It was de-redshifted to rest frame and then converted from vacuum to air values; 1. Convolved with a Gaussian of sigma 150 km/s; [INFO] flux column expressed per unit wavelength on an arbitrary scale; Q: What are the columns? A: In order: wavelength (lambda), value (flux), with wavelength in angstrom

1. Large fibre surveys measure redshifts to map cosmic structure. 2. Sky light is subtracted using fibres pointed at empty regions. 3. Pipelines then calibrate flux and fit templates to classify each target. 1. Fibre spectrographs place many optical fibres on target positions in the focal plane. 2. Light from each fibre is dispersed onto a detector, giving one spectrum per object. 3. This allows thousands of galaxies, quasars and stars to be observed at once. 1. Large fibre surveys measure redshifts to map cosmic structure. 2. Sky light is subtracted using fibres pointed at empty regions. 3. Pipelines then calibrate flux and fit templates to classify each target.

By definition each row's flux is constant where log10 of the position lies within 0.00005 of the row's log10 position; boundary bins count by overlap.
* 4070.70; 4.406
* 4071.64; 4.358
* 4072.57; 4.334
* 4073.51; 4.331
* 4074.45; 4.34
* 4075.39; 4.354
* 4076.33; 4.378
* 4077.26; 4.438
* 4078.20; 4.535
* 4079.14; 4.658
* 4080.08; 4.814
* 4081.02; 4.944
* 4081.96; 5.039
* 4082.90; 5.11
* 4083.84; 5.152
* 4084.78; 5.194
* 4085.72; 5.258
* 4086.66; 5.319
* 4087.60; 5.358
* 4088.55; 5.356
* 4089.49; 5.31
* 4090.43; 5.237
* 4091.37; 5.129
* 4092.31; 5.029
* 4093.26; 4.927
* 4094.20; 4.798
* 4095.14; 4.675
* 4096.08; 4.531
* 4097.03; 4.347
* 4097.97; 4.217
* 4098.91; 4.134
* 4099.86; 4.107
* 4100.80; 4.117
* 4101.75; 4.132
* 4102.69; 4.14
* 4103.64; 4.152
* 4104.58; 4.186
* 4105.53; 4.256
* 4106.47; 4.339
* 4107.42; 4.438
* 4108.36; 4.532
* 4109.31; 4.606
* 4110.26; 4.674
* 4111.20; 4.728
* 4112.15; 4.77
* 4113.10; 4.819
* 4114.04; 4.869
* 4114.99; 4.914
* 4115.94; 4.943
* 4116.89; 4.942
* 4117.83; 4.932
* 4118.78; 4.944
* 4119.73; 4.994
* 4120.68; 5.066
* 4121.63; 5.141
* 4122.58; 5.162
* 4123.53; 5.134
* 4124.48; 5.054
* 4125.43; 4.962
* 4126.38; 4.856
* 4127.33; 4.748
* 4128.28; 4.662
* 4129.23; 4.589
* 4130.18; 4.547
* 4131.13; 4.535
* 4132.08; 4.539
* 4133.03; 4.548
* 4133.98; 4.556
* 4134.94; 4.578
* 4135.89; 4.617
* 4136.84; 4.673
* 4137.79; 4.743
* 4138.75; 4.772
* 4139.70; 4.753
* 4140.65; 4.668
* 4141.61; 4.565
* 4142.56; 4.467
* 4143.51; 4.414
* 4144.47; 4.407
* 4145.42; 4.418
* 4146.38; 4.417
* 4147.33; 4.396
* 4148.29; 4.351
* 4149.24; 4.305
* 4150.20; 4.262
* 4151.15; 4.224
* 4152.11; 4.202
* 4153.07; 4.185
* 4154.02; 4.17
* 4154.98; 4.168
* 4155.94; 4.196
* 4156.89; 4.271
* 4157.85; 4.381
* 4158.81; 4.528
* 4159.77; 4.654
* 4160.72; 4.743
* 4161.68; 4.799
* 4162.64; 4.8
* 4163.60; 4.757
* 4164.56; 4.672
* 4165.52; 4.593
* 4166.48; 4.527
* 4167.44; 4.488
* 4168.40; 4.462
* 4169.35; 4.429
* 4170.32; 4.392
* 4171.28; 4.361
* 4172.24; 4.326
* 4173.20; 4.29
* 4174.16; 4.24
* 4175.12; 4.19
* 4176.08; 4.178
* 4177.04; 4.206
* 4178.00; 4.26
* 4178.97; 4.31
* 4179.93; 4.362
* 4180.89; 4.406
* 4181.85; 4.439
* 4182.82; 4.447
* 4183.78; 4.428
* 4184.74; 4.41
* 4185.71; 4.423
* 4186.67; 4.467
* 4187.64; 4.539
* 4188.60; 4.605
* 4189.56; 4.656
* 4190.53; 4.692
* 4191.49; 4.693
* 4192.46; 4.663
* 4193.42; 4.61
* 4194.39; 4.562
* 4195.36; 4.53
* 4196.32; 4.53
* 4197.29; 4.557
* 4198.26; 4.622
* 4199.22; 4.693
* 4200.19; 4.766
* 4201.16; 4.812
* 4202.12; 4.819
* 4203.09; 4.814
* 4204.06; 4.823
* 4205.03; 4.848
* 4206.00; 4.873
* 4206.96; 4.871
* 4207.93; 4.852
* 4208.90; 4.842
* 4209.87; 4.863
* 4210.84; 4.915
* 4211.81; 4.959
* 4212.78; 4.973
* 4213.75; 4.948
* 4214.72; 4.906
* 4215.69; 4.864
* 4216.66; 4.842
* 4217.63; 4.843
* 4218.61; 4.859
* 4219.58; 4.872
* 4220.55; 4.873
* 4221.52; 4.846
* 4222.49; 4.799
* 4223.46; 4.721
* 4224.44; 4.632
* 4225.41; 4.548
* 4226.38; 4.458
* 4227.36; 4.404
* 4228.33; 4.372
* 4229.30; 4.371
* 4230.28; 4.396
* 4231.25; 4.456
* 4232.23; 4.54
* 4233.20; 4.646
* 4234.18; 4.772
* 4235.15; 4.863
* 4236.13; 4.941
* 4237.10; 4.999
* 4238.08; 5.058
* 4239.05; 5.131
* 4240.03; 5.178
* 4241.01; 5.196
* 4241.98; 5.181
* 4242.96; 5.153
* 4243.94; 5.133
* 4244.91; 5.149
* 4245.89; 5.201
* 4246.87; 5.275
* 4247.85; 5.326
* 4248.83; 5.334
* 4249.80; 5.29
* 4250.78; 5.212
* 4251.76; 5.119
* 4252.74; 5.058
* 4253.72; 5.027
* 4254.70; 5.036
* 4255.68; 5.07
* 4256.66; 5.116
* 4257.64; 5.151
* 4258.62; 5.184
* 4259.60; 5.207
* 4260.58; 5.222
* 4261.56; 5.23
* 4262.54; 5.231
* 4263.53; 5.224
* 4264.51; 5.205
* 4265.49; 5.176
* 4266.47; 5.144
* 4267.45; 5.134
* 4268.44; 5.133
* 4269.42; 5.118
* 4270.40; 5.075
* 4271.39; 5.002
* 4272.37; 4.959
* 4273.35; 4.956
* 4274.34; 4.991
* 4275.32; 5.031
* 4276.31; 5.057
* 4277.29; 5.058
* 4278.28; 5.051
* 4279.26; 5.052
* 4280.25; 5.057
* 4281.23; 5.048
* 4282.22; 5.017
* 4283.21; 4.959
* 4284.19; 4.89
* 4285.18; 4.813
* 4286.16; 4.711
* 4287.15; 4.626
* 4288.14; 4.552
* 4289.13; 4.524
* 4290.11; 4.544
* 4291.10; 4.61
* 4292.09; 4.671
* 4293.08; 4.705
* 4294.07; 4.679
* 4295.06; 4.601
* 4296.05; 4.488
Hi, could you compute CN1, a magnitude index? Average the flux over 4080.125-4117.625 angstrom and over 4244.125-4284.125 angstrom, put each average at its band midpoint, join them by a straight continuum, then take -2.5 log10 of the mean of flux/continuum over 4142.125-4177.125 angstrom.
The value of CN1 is 0.11 mag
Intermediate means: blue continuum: 4.74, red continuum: 5.12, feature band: 4.4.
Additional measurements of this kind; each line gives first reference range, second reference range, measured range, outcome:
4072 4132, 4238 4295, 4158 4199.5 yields 0.09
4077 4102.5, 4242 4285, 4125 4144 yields 0.06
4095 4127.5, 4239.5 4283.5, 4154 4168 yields 0.06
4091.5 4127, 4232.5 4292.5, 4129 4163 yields 0.06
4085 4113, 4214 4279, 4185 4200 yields 0.06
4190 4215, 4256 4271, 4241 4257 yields -0.02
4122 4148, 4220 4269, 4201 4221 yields 0.00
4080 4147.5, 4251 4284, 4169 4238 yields 0.07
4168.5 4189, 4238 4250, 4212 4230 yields 0.04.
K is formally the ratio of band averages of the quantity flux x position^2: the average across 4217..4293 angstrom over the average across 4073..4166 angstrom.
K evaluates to 1.14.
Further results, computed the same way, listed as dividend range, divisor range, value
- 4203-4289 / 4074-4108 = 1.14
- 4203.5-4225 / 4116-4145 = 1.06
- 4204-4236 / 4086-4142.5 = 1.06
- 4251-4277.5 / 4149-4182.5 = 1.22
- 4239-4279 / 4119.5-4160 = 1.19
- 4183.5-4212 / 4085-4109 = 1.06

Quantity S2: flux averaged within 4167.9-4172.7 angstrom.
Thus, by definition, 4.4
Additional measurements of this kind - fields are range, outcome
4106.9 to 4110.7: 4.55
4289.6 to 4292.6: 4.61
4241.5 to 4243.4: 5.16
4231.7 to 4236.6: 4.74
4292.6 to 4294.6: 4.68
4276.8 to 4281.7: 5.06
